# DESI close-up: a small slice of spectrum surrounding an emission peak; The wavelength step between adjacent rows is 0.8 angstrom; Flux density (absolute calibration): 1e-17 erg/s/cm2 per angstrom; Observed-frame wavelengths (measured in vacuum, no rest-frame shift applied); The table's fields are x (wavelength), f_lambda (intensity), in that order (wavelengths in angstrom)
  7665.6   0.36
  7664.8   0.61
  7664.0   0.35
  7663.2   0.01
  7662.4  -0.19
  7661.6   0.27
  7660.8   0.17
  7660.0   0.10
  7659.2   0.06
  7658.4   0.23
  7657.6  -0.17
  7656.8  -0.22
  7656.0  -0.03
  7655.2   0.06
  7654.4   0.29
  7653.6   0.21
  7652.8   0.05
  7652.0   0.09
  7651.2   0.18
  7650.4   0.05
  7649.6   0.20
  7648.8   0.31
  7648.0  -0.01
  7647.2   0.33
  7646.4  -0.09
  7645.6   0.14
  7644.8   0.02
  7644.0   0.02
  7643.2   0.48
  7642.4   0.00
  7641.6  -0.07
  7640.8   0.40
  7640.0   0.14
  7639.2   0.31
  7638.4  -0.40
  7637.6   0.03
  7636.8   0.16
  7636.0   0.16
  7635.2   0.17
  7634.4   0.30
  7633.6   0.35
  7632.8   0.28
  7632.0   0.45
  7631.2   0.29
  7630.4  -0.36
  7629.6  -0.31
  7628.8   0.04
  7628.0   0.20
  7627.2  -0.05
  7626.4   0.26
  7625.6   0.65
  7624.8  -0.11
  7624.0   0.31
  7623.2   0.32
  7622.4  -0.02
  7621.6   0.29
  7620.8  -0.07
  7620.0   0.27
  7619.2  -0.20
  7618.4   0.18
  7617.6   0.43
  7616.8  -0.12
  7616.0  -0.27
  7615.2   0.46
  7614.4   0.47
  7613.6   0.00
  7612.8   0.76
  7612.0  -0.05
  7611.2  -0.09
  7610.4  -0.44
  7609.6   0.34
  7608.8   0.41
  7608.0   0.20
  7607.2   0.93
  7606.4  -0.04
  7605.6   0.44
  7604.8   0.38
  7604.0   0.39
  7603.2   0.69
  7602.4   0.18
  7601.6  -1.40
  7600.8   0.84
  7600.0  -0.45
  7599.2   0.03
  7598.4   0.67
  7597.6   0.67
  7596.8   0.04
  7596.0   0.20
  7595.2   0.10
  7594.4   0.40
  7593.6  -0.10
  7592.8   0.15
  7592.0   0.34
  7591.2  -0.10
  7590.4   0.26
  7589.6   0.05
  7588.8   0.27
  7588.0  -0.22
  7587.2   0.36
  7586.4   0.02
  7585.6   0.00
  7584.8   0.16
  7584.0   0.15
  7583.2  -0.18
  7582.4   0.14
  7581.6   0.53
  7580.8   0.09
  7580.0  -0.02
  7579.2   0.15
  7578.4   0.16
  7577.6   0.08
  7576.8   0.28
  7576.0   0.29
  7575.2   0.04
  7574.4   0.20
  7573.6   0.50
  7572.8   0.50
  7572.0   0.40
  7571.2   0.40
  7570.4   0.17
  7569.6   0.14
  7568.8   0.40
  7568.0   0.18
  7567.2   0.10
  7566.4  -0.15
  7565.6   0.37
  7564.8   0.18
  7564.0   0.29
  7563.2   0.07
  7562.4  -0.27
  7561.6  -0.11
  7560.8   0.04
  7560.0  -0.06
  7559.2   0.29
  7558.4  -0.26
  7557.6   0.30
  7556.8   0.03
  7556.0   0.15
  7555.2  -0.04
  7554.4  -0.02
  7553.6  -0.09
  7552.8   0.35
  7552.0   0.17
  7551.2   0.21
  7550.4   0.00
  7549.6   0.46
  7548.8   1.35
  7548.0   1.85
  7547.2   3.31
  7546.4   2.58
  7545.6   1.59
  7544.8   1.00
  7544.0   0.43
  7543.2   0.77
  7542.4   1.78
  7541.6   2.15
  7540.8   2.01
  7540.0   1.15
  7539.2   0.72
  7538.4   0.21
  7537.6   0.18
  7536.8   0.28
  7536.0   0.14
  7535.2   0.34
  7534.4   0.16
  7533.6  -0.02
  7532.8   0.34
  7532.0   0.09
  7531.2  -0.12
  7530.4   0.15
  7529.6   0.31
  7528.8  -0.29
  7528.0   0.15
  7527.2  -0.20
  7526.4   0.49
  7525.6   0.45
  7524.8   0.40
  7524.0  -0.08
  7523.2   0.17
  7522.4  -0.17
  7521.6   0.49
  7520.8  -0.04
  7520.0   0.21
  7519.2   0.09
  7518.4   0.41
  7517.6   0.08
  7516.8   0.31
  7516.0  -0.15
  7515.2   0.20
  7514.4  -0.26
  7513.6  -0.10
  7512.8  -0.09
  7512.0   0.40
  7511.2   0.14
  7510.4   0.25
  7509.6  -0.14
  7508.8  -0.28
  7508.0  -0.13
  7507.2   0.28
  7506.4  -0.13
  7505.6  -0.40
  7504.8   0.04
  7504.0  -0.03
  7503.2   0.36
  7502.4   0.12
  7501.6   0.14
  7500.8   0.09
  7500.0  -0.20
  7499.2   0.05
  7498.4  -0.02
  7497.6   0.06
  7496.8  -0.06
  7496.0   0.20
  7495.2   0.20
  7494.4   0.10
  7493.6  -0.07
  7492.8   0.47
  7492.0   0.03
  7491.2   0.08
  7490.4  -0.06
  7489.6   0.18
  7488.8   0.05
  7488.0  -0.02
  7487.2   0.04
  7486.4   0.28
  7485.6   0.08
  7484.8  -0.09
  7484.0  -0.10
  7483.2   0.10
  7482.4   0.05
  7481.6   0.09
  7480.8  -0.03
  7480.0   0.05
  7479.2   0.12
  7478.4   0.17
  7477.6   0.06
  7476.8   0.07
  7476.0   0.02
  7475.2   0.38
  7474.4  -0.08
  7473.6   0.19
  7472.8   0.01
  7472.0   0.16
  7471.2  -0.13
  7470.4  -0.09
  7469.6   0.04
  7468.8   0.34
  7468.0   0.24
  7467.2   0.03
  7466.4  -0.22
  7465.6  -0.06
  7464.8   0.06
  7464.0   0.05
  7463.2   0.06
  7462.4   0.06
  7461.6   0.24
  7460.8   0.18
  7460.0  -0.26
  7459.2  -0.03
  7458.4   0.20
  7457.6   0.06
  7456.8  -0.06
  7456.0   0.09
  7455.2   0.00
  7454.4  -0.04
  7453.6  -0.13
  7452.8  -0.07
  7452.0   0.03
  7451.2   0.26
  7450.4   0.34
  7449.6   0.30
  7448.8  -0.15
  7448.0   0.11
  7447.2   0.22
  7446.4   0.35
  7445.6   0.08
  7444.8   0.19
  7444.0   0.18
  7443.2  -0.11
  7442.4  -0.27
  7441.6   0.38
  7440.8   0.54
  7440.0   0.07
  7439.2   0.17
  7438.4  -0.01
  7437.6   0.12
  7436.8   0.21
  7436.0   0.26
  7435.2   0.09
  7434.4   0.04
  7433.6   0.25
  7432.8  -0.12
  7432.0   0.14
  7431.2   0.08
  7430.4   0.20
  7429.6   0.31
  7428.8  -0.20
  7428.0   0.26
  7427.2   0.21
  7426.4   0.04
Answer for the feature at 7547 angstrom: [O II] 3727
